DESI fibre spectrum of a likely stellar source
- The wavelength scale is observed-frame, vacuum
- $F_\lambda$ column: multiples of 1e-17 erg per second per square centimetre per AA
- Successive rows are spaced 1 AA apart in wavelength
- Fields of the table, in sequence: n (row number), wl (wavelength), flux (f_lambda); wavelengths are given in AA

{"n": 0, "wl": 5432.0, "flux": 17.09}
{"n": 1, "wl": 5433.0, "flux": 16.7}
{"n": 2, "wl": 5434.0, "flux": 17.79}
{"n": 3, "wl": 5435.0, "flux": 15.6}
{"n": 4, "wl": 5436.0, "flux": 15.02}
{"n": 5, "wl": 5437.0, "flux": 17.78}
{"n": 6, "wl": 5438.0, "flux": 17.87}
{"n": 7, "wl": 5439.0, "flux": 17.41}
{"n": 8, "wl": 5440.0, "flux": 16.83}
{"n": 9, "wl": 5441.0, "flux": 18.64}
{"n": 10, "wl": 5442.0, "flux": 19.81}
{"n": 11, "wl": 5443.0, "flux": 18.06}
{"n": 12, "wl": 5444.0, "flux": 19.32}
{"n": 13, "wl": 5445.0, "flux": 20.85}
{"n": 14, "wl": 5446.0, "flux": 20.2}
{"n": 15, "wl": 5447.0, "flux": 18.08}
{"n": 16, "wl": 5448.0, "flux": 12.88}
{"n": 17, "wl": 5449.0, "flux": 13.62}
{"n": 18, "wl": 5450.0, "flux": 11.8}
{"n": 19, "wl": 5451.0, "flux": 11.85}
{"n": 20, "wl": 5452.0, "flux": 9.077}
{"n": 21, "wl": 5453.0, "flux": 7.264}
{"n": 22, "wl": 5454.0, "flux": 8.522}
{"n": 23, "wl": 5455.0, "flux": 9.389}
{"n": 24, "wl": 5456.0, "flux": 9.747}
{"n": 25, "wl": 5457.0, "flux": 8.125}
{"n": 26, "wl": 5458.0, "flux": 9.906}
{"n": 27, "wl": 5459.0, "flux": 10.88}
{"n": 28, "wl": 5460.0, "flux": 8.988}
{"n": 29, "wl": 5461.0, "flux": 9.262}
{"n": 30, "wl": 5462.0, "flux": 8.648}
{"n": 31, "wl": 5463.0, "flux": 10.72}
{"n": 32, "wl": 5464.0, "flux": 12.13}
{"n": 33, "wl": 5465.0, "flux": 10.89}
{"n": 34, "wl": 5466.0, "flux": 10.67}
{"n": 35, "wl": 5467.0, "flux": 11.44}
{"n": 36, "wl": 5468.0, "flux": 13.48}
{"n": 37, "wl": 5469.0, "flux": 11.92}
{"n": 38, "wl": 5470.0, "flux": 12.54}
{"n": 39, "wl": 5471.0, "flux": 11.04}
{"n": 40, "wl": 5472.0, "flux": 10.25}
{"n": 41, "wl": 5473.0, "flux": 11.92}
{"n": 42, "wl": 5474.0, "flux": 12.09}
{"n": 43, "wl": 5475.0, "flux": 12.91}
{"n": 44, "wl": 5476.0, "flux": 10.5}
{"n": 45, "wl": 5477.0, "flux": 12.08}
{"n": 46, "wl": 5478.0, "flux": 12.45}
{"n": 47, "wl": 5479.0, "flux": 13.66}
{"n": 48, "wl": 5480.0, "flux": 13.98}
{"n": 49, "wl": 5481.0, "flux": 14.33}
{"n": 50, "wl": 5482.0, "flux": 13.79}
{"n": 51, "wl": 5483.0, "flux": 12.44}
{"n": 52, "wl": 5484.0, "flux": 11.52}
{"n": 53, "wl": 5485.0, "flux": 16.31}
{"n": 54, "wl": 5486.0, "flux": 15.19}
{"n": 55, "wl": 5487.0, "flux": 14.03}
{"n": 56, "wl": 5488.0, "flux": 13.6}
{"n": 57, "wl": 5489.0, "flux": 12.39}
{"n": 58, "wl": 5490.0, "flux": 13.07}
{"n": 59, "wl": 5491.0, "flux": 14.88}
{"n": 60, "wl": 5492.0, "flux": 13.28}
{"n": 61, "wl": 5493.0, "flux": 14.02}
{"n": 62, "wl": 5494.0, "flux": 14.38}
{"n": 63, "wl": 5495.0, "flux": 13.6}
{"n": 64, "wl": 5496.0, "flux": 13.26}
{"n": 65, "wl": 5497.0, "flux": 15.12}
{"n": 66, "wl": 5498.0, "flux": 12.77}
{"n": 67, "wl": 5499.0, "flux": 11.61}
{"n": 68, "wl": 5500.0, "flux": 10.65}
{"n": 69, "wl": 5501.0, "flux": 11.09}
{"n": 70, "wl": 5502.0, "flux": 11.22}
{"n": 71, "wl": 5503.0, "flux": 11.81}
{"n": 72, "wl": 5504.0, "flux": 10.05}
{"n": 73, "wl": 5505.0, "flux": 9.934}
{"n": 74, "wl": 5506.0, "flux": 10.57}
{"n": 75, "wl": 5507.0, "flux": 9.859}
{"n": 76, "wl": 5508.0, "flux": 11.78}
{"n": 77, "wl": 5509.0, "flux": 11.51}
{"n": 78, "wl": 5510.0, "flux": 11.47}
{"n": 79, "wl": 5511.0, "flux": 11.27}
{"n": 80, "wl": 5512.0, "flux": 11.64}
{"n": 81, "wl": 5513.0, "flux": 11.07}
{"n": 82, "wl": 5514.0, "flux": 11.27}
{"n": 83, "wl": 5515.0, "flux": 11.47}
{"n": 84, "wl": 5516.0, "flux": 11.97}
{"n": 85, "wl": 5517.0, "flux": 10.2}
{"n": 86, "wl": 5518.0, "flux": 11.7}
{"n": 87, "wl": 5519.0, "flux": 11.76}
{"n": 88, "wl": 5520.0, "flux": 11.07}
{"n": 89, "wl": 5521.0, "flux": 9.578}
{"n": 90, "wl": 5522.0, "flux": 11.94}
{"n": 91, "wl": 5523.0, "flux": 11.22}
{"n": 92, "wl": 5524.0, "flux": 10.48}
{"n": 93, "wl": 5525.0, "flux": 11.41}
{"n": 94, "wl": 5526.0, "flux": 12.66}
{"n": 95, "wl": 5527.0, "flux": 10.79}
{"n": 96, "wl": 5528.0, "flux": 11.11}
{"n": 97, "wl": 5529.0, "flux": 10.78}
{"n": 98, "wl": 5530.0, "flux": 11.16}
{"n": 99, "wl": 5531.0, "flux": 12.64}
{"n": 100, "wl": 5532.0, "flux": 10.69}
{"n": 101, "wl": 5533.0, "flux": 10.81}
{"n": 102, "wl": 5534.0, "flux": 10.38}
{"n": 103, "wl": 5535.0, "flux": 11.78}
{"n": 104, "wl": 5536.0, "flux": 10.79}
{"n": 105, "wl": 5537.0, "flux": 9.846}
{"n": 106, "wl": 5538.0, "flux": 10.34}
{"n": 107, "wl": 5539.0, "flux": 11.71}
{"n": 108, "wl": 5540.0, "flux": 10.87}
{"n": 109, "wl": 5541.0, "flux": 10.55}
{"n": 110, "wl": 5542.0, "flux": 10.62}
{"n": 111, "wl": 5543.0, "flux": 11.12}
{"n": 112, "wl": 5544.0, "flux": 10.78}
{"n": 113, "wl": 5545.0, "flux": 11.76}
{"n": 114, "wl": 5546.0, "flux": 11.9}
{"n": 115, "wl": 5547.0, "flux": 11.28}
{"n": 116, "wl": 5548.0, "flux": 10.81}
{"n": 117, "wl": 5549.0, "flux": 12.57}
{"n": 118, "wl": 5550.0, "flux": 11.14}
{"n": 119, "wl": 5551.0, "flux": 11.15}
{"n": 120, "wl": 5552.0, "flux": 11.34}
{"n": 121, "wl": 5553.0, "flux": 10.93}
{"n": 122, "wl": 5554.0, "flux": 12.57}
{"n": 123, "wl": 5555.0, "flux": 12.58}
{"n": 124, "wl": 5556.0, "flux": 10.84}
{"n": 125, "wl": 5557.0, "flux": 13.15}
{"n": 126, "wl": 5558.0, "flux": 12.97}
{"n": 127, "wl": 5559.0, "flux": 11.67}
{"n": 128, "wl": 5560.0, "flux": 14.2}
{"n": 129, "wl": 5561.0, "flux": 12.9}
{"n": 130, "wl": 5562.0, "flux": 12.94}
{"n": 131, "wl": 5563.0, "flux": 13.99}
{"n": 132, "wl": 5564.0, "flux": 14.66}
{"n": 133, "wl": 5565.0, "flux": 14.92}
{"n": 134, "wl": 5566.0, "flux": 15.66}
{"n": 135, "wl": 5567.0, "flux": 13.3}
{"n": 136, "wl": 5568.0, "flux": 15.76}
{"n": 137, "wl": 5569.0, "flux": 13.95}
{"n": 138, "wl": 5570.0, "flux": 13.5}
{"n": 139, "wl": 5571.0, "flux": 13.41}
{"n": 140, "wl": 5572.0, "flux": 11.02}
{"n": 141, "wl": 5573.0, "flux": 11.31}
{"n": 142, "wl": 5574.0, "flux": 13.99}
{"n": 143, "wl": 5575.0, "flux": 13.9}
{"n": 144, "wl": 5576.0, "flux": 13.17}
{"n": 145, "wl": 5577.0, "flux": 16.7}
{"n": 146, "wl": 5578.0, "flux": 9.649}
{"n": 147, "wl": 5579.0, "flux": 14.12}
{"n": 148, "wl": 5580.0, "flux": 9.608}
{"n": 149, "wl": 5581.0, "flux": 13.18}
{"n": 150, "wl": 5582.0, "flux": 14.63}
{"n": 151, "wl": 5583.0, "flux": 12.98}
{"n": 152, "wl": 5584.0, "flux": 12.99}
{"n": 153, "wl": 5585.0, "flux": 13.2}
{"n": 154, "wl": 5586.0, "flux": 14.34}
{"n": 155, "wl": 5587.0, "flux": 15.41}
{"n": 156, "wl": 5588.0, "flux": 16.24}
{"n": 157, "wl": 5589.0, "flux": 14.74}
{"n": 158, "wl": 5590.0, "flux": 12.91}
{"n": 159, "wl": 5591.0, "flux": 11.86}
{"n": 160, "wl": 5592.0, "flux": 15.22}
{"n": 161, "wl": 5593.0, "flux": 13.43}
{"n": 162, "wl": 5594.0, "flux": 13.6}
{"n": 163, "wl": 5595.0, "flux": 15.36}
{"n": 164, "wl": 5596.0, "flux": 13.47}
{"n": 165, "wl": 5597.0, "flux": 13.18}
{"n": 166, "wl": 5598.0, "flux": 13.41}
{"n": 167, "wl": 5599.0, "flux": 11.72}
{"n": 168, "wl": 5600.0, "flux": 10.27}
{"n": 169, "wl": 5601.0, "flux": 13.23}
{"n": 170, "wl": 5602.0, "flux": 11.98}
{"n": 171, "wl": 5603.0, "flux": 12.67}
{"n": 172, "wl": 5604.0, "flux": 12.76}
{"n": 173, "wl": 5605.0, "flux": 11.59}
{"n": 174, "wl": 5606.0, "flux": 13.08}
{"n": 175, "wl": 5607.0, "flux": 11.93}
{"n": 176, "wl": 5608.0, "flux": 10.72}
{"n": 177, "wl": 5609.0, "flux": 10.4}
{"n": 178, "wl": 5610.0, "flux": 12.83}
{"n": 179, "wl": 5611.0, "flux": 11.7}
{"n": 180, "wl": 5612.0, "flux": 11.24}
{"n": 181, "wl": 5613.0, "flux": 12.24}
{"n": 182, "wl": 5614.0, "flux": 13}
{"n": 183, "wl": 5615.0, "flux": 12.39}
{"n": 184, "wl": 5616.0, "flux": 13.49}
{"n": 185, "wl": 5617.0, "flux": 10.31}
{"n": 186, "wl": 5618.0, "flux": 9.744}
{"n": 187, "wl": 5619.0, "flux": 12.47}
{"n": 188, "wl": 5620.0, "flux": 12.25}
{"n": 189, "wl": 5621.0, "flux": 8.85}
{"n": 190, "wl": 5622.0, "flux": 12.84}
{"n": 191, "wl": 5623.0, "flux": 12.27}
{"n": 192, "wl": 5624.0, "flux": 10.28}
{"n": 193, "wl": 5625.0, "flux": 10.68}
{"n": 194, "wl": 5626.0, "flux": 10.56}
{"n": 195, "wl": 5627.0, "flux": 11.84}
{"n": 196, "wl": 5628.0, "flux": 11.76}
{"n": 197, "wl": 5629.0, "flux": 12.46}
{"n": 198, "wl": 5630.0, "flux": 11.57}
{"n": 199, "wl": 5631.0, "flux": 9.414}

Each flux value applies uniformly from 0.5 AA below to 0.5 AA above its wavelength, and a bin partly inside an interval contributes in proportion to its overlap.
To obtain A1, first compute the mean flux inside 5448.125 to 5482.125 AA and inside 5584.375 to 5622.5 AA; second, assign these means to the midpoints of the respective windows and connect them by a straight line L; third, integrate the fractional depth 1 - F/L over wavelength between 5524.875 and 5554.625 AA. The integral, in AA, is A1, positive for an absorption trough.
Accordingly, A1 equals 1.9 AA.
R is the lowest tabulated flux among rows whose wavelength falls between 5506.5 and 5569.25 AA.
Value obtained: 9.578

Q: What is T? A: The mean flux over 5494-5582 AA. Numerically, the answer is 11.9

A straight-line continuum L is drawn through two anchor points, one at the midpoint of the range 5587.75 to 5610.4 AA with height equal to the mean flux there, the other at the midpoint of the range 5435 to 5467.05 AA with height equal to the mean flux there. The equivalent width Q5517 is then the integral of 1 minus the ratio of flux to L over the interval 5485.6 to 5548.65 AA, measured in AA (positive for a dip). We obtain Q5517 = 7.14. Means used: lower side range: 13.4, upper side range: 12.9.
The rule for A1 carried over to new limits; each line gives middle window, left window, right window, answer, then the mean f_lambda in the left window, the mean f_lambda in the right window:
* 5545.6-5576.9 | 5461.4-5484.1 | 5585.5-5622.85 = -1.18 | 12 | 12.6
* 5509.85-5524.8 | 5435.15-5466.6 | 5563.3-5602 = 2.49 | 13.4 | 13.5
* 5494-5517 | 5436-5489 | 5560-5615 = 2.63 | 13.1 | 13.2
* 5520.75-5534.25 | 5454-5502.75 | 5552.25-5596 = 1.70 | 12.1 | 13.4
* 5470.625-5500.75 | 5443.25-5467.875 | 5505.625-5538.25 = -3.82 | 11.9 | 11.1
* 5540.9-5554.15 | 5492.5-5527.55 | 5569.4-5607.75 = 1.10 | 11.6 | 13.1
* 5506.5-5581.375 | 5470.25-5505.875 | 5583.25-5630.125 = 3.87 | 12.7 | 12.4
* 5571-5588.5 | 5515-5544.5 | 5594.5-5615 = -2.06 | 11.1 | 12.3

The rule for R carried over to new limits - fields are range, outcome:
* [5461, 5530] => 8.648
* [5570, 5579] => 9.649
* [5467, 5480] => 10.25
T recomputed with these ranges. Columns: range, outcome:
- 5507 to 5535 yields 11.2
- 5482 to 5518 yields 12.3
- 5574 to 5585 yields 13.1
